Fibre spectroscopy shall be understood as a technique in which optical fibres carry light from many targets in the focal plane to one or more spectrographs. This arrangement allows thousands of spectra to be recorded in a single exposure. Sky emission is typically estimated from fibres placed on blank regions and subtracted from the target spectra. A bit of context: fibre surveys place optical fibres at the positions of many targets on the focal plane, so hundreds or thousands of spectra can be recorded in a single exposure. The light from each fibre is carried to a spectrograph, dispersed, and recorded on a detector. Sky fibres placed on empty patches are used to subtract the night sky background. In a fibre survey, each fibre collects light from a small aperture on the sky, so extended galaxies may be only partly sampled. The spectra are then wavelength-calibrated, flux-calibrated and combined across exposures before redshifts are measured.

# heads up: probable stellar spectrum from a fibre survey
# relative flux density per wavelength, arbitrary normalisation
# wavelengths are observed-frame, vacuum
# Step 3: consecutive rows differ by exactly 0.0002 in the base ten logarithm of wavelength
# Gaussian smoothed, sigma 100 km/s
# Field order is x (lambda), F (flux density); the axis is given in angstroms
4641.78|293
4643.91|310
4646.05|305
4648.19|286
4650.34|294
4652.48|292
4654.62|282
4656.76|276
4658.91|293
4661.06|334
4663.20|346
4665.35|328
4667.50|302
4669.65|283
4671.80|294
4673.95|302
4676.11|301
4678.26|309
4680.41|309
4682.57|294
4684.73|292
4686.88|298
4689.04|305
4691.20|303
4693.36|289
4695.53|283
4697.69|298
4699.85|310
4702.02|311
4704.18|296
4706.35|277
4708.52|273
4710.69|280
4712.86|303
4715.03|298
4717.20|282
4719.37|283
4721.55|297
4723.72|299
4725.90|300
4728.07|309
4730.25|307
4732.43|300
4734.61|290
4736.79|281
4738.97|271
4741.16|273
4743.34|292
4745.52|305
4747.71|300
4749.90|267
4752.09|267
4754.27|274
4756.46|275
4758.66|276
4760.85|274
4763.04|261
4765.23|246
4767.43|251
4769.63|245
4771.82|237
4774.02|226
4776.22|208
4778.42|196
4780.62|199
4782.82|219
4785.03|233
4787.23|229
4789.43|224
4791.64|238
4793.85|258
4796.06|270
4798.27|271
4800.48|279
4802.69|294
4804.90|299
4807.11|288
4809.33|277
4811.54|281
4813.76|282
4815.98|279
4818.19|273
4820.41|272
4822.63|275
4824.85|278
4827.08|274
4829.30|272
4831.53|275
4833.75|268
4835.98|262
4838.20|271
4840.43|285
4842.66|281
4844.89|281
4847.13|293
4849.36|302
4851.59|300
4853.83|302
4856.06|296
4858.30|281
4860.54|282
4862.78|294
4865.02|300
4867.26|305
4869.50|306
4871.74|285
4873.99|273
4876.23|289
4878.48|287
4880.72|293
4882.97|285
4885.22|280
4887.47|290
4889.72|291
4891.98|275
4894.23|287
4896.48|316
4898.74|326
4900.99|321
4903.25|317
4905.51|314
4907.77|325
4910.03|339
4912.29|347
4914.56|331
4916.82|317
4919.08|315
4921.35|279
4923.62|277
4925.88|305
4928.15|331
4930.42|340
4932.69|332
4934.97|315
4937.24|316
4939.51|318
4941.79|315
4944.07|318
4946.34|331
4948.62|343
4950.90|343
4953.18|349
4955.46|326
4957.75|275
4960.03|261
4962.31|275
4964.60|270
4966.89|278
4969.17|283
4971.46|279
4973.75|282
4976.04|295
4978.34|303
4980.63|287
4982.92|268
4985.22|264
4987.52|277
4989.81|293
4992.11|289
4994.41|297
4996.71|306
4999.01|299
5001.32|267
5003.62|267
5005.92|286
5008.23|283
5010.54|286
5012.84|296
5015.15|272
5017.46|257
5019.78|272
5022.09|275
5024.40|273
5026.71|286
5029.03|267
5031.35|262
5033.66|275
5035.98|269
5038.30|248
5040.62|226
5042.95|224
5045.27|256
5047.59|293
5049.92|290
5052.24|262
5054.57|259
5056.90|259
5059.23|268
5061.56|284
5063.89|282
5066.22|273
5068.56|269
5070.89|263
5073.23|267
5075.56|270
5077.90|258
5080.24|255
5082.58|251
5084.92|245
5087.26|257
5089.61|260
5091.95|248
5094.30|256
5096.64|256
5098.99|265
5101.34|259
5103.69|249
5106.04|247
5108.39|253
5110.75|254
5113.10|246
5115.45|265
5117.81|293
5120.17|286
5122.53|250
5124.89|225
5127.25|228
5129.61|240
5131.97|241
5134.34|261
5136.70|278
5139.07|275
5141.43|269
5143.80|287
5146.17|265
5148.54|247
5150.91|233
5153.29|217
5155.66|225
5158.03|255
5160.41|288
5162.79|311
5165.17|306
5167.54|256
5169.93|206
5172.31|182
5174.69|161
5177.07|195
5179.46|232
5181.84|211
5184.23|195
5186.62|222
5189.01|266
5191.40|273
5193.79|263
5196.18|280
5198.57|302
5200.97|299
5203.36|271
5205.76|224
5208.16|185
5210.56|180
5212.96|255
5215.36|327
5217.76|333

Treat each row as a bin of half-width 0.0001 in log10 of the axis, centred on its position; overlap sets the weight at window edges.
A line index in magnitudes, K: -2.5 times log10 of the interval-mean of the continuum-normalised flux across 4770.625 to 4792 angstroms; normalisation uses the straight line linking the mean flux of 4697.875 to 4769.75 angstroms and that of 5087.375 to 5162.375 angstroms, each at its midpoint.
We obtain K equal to 0.26 mag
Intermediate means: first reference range 285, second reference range 256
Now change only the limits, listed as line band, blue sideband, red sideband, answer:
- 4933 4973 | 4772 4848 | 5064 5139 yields -0.18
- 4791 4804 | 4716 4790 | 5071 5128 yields -0.03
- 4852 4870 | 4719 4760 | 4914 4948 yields 0.04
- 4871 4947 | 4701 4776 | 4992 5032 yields -0.11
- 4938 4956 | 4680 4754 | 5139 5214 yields -0.23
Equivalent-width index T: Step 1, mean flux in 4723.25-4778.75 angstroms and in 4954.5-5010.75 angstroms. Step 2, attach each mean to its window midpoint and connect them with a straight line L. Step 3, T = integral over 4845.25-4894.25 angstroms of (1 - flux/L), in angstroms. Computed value -2.3 angstroms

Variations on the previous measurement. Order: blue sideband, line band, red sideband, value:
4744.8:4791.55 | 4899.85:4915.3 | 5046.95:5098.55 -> -4.38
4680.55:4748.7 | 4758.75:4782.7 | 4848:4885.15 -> 4.72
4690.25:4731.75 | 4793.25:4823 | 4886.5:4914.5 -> 2.47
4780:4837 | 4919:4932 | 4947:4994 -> -1.06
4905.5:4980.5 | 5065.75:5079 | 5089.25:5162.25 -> 0.26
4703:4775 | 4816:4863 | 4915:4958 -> 2.86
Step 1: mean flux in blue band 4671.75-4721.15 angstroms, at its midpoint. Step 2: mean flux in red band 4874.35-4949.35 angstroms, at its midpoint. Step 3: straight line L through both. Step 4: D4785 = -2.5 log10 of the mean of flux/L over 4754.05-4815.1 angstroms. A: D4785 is 0.19 mag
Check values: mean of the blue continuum 295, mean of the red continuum 311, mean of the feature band 254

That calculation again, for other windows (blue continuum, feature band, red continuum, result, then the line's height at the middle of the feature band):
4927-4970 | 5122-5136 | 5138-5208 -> 0.08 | 260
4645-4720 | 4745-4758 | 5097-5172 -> 0.04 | 291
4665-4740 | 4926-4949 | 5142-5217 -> -0.19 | 271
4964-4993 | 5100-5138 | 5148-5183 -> -0.04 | 247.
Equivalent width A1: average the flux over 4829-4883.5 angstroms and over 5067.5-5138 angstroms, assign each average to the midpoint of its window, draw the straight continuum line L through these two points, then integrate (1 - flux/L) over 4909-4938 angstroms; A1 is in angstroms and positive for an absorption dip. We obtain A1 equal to -4.2 angstroms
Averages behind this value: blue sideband 287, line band 319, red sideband 257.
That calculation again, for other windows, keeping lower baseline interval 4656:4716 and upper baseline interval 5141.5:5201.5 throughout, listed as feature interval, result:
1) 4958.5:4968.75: -0.10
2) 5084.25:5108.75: 0.07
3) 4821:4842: 0.77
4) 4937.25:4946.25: -1.55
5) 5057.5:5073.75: -0.86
